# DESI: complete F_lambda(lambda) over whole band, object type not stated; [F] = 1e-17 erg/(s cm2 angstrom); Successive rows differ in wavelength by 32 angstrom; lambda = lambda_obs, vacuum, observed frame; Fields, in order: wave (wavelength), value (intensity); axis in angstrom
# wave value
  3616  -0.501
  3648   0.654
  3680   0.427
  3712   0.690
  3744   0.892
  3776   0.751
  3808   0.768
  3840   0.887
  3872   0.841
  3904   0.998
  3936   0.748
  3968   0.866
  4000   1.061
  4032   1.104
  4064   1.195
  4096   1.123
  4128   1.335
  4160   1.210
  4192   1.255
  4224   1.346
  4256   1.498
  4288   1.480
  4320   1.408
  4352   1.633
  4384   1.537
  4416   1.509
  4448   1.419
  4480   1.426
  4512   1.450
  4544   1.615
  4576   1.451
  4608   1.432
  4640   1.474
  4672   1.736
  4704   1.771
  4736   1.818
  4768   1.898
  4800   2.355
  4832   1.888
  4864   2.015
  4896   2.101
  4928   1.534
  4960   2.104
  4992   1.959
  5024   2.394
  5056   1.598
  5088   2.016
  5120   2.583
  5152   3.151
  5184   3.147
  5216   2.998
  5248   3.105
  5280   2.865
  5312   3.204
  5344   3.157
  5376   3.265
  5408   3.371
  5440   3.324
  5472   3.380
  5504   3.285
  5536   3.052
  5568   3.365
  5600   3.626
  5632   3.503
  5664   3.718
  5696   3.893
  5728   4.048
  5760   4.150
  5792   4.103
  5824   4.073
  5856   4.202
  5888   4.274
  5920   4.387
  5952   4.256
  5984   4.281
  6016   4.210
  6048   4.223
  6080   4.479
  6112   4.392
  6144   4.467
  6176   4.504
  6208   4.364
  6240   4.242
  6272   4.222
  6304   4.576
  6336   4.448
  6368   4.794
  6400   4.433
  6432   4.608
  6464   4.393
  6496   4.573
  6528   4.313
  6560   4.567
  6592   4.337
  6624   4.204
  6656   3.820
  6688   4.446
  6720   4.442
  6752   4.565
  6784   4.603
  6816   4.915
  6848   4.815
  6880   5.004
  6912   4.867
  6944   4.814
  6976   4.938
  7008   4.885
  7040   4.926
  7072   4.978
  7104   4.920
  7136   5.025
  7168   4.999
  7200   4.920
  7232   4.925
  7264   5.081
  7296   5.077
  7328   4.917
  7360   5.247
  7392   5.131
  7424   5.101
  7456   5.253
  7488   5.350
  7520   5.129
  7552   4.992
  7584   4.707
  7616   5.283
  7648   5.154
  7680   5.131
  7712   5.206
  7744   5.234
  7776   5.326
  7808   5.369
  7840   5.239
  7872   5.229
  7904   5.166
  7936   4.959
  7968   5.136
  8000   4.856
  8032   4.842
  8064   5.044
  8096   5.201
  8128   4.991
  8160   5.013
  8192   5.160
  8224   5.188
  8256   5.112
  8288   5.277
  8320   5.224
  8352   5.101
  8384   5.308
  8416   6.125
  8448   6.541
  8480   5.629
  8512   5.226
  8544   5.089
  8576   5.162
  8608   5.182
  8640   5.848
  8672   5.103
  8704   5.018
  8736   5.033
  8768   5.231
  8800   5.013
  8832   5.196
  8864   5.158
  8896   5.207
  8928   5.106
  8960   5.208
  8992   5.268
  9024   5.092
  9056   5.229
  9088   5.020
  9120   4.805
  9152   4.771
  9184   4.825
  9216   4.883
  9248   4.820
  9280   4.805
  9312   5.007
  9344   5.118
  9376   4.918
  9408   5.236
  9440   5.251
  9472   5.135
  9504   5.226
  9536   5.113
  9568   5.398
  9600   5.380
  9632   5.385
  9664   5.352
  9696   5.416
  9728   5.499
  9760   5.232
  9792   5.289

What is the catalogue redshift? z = 0.28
